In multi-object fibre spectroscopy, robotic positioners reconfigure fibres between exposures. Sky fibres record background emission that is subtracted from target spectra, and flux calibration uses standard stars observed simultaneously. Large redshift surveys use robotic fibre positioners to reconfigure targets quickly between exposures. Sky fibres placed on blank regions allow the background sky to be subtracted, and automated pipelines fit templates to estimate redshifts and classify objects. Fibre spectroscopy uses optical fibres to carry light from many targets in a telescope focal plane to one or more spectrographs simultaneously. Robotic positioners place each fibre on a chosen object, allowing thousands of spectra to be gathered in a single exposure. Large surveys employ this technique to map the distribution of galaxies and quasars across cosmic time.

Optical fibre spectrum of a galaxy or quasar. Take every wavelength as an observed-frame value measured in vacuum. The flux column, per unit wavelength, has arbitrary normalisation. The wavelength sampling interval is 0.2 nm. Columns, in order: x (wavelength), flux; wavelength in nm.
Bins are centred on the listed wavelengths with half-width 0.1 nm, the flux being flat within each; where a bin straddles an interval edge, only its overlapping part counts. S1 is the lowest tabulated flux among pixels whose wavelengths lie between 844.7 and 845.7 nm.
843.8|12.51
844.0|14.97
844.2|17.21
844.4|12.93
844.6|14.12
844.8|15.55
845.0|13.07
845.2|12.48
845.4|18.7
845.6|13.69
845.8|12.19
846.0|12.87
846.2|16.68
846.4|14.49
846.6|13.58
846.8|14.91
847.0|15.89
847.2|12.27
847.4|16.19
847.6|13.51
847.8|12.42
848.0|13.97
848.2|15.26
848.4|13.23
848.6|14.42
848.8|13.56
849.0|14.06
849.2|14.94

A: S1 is 12.48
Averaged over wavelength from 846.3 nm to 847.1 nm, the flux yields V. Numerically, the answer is 14.7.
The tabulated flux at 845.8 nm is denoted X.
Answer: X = 12.19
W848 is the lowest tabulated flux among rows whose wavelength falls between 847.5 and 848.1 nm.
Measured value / 12.42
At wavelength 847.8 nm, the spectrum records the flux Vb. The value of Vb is 12.42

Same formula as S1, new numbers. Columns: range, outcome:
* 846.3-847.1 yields 13.58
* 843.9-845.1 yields 12.93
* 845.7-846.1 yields 12.19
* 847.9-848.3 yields 13.97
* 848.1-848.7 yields 13.23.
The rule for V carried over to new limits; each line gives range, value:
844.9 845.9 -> 14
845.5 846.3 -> 13.9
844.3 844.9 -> 14.2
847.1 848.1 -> 13.7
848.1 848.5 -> 14.2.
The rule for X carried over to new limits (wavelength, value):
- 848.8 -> 13.56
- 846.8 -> 14.91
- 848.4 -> 13.23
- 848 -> 13.97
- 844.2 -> 17.21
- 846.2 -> 16.68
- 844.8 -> 15.55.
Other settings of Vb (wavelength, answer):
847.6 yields 13.51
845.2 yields 12.48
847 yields 15.89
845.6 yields 13.69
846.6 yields 13.58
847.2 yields 12.27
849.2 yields 14.94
